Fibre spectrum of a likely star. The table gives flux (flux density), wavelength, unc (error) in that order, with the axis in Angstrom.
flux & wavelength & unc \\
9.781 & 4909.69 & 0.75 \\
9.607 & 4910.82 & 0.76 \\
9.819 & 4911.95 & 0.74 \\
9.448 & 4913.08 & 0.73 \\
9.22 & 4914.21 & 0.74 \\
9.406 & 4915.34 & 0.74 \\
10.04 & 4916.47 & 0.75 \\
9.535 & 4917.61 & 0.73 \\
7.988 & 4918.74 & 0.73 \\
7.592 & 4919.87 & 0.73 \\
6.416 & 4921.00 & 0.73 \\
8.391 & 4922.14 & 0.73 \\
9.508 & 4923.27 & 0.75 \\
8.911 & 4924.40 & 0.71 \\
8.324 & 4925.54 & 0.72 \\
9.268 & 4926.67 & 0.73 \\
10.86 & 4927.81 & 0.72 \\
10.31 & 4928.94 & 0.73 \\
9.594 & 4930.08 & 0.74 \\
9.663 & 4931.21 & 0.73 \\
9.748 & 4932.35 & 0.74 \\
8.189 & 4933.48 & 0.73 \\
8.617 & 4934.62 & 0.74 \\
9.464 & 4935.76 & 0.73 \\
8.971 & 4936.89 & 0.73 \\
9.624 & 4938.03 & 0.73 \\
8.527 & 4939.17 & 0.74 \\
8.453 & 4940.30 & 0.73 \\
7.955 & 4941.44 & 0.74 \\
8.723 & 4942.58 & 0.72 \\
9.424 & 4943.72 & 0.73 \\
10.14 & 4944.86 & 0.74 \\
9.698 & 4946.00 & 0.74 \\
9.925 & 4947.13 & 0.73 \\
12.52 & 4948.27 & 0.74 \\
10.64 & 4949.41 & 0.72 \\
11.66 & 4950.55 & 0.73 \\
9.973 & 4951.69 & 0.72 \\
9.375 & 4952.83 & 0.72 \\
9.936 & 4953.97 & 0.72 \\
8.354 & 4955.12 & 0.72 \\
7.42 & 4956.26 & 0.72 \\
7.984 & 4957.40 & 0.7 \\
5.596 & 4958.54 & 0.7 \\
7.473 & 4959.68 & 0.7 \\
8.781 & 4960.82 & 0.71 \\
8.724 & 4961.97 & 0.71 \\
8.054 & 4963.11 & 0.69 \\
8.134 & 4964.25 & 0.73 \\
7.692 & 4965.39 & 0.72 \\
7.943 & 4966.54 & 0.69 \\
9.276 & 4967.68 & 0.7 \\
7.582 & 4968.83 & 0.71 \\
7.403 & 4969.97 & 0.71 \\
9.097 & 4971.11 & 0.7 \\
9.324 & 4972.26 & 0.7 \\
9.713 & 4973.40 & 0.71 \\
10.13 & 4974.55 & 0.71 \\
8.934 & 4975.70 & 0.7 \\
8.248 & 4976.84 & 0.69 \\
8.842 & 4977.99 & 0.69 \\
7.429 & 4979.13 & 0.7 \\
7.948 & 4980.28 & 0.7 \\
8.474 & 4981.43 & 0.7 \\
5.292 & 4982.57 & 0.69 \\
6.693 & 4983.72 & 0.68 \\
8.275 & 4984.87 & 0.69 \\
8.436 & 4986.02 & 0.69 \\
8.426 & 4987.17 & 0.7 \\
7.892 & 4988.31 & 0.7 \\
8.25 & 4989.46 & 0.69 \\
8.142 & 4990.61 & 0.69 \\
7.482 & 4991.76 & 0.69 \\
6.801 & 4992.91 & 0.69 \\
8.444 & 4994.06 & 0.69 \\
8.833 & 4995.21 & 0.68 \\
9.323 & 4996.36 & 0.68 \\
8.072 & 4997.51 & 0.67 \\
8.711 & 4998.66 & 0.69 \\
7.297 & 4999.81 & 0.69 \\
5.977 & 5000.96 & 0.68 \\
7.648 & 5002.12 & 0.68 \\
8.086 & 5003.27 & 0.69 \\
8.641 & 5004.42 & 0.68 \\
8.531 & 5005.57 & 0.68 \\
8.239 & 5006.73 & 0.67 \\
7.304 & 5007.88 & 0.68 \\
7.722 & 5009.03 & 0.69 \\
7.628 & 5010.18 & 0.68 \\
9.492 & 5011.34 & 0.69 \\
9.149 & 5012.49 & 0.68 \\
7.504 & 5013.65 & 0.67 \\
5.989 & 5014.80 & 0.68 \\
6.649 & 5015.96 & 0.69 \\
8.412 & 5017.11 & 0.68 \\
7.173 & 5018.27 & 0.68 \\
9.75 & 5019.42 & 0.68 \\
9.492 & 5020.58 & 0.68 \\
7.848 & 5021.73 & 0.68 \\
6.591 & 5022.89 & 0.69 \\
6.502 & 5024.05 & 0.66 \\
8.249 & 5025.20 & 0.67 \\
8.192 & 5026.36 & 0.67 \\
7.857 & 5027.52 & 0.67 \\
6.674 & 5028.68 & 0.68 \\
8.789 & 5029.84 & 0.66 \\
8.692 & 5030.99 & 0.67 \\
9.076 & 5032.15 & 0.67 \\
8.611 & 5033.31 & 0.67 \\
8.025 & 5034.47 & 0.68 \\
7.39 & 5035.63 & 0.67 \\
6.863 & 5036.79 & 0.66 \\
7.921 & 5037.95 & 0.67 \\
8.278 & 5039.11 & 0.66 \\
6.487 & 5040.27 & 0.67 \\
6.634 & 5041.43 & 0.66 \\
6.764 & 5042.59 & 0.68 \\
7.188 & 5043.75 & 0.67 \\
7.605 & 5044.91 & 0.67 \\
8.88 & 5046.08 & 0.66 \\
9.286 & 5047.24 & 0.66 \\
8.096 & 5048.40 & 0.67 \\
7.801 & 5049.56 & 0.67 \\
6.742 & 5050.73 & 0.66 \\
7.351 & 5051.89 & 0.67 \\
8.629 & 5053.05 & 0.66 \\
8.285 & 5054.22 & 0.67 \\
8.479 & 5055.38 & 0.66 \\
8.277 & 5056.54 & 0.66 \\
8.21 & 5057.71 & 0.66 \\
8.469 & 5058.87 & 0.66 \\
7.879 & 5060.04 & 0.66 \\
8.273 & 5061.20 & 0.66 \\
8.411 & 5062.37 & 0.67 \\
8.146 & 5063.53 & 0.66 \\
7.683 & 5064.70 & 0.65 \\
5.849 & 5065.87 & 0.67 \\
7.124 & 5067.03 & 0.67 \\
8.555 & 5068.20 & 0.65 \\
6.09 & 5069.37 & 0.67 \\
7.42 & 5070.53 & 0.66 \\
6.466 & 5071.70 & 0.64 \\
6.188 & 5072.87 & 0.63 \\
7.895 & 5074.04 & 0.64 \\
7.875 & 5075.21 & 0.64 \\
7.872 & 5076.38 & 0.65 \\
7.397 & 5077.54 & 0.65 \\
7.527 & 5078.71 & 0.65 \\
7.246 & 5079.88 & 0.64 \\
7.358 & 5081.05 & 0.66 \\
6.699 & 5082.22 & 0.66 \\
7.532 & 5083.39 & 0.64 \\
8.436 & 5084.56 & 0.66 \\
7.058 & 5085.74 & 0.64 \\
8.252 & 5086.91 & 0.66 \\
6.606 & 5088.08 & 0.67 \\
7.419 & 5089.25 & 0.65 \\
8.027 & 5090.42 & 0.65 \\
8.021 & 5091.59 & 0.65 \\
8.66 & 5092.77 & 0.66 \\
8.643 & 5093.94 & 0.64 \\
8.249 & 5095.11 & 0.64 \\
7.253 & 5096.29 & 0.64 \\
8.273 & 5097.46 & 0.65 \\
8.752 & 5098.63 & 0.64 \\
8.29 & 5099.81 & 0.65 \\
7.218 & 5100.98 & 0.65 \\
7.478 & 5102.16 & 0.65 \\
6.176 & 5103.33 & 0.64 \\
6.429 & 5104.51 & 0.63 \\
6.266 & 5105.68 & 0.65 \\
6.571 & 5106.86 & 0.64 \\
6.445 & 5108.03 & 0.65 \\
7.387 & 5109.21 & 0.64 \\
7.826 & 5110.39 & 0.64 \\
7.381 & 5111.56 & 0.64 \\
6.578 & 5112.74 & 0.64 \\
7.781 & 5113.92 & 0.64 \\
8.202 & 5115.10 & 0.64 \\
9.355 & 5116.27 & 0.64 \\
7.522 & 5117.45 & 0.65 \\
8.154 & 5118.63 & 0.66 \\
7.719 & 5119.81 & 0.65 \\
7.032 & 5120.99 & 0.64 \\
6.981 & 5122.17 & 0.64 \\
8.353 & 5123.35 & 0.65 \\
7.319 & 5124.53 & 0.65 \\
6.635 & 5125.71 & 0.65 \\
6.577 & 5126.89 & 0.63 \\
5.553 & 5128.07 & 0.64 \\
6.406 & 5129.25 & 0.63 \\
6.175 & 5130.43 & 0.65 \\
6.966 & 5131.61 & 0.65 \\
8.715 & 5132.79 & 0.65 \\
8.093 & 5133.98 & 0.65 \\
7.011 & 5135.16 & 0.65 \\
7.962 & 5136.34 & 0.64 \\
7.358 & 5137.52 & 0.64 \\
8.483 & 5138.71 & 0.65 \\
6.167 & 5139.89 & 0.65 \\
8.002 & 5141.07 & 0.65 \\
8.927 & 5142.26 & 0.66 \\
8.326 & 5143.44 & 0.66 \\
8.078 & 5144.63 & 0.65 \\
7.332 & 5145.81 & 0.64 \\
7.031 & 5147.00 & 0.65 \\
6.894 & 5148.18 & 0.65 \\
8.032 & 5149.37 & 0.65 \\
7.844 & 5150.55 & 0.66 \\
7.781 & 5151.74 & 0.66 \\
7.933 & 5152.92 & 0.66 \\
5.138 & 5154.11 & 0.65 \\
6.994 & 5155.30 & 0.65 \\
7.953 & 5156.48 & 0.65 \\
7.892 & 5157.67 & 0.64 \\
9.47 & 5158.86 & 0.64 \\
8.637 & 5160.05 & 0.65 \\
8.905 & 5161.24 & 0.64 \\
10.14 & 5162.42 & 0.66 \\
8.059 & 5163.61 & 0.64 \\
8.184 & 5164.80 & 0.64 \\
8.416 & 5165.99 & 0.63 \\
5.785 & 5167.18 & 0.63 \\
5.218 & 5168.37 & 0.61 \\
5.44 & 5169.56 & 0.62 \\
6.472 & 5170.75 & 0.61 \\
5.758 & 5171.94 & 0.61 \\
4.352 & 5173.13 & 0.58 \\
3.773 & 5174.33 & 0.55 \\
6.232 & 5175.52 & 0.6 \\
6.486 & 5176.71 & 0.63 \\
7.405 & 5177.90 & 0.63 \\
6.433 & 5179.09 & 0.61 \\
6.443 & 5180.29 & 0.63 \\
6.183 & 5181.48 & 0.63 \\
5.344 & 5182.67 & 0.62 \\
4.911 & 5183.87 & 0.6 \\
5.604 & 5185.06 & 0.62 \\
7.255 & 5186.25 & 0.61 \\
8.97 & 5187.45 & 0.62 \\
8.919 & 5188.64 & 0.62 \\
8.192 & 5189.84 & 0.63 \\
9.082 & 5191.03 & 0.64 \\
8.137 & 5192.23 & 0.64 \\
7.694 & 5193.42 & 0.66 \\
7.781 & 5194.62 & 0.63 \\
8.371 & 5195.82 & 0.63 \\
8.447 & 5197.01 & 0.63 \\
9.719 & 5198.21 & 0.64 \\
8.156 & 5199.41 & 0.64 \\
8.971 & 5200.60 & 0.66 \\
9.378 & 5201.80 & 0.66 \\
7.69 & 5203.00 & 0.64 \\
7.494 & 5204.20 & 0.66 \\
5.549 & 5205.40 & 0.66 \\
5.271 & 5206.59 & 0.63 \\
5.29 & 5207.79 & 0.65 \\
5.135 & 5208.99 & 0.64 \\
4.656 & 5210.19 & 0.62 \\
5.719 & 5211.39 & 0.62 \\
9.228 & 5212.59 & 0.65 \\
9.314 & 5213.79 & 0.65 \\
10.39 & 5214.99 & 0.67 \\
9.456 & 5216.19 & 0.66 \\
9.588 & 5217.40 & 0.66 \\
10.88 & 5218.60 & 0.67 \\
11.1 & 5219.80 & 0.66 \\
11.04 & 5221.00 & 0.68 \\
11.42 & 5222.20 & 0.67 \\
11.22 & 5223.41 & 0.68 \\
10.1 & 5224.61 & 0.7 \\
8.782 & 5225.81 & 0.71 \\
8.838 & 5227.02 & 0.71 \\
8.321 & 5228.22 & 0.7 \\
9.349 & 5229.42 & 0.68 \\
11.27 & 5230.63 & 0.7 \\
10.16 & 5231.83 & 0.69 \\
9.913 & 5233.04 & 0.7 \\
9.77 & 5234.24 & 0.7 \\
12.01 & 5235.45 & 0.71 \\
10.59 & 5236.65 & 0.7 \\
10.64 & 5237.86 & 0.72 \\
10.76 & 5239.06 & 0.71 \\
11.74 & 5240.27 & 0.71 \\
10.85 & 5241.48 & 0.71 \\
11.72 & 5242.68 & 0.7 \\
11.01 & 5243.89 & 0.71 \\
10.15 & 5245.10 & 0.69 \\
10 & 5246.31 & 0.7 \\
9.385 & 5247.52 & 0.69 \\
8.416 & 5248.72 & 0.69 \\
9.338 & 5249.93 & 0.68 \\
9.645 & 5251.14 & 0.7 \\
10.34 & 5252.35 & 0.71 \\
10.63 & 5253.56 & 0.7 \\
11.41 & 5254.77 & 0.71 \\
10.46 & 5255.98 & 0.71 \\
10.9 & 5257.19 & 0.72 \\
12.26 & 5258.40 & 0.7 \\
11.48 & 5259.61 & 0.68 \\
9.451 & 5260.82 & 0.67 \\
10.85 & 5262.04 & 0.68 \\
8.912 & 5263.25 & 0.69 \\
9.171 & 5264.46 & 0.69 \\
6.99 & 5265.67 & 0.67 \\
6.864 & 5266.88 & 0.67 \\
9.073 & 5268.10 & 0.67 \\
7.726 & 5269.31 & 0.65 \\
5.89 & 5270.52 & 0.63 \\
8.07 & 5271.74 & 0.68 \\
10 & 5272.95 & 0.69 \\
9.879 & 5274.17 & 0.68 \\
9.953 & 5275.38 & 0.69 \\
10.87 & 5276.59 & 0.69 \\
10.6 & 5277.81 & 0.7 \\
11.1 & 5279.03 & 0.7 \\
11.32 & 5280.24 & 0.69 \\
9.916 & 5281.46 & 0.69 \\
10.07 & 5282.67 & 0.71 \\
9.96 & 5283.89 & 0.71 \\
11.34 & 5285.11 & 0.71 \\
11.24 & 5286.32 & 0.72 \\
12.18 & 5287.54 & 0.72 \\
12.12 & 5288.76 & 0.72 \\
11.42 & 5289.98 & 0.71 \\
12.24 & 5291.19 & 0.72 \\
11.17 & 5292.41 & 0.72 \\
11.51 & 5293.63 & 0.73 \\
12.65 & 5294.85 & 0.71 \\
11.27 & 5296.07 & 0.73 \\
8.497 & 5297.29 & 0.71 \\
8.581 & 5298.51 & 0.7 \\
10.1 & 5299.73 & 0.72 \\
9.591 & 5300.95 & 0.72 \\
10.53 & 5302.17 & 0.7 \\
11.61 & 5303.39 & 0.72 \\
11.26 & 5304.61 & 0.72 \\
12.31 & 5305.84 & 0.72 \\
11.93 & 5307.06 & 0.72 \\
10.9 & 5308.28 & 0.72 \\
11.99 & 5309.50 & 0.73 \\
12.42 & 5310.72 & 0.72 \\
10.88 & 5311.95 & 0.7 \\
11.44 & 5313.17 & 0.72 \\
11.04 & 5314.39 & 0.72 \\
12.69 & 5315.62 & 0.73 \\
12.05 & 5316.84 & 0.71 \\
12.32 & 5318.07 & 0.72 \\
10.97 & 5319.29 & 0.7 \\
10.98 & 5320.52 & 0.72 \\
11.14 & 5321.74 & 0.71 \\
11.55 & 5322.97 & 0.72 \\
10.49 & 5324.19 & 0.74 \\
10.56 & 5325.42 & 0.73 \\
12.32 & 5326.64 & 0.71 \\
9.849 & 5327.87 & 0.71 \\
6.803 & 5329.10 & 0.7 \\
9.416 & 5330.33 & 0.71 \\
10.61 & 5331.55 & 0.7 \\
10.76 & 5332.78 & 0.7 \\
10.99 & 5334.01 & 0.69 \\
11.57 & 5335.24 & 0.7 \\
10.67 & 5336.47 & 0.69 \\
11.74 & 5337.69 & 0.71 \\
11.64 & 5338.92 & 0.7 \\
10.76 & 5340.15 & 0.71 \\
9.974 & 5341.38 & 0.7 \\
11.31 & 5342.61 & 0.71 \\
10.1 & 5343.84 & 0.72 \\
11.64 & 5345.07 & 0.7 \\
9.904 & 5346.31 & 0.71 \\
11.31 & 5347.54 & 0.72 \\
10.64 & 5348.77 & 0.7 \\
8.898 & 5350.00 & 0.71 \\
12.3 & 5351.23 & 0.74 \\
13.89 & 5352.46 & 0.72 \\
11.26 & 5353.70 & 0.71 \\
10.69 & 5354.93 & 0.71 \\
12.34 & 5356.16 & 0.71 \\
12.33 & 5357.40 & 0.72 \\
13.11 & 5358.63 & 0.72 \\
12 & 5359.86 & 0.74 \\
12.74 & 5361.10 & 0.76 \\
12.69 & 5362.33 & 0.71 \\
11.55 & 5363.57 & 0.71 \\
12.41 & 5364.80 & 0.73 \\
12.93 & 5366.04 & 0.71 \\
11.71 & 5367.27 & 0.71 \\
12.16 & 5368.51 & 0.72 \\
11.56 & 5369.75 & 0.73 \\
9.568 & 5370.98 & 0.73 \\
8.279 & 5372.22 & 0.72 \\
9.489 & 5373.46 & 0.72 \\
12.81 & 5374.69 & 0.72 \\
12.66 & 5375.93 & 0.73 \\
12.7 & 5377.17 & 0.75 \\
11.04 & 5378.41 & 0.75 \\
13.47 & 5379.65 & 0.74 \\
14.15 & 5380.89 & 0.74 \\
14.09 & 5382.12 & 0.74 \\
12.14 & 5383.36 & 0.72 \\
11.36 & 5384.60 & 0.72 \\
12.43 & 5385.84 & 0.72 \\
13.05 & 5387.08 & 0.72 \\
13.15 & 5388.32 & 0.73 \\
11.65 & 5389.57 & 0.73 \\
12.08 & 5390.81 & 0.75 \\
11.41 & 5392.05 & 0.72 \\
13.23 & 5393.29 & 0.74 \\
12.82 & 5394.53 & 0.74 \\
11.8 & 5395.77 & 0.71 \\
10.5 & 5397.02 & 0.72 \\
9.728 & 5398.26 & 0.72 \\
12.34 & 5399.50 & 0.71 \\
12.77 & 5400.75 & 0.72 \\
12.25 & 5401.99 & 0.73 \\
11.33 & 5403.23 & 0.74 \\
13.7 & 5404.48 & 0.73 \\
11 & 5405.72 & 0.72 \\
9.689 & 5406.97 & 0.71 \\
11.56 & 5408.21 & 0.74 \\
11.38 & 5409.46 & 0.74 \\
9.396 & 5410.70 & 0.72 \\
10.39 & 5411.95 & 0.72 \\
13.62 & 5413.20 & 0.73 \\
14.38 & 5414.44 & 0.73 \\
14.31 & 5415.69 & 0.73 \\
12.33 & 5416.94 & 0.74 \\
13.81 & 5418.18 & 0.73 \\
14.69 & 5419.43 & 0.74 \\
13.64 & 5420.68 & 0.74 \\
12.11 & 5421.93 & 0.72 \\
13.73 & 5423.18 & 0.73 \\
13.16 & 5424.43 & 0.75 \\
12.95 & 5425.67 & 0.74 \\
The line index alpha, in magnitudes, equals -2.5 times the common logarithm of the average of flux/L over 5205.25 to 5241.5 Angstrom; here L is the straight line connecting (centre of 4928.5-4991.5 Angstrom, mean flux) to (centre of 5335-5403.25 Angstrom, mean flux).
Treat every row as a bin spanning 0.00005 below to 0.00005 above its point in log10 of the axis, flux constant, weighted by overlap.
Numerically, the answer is 0.15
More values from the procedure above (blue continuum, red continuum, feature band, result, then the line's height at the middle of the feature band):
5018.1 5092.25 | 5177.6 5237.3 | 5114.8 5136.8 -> 0.09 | 8.05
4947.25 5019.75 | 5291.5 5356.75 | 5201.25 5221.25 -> 0.25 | 10.1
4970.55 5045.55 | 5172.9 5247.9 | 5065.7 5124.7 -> 0.10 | 8.23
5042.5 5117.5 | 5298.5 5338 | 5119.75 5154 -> 0.14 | 8.44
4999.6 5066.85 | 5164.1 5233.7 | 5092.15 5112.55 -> 0.05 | 7.85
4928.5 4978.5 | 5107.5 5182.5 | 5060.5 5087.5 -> 0.06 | 7.9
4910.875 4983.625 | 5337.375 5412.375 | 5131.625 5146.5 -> 0.28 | 10.1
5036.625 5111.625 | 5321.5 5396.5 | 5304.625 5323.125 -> -0.07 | 10.9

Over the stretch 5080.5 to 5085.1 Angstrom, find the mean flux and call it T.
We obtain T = 7.5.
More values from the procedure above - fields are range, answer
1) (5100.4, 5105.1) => 6.82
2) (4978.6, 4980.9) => 7.69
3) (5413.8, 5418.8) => 13.7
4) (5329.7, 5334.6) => 10.4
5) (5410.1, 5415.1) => 12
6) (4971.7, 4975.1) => 9.72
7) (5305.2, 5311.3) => 11.9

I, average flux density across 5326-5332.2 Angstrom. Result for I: 9.81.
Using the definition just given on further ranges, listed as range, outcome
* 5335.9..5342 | 11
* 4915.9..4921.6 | 8.31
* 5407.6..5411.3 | 10.8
